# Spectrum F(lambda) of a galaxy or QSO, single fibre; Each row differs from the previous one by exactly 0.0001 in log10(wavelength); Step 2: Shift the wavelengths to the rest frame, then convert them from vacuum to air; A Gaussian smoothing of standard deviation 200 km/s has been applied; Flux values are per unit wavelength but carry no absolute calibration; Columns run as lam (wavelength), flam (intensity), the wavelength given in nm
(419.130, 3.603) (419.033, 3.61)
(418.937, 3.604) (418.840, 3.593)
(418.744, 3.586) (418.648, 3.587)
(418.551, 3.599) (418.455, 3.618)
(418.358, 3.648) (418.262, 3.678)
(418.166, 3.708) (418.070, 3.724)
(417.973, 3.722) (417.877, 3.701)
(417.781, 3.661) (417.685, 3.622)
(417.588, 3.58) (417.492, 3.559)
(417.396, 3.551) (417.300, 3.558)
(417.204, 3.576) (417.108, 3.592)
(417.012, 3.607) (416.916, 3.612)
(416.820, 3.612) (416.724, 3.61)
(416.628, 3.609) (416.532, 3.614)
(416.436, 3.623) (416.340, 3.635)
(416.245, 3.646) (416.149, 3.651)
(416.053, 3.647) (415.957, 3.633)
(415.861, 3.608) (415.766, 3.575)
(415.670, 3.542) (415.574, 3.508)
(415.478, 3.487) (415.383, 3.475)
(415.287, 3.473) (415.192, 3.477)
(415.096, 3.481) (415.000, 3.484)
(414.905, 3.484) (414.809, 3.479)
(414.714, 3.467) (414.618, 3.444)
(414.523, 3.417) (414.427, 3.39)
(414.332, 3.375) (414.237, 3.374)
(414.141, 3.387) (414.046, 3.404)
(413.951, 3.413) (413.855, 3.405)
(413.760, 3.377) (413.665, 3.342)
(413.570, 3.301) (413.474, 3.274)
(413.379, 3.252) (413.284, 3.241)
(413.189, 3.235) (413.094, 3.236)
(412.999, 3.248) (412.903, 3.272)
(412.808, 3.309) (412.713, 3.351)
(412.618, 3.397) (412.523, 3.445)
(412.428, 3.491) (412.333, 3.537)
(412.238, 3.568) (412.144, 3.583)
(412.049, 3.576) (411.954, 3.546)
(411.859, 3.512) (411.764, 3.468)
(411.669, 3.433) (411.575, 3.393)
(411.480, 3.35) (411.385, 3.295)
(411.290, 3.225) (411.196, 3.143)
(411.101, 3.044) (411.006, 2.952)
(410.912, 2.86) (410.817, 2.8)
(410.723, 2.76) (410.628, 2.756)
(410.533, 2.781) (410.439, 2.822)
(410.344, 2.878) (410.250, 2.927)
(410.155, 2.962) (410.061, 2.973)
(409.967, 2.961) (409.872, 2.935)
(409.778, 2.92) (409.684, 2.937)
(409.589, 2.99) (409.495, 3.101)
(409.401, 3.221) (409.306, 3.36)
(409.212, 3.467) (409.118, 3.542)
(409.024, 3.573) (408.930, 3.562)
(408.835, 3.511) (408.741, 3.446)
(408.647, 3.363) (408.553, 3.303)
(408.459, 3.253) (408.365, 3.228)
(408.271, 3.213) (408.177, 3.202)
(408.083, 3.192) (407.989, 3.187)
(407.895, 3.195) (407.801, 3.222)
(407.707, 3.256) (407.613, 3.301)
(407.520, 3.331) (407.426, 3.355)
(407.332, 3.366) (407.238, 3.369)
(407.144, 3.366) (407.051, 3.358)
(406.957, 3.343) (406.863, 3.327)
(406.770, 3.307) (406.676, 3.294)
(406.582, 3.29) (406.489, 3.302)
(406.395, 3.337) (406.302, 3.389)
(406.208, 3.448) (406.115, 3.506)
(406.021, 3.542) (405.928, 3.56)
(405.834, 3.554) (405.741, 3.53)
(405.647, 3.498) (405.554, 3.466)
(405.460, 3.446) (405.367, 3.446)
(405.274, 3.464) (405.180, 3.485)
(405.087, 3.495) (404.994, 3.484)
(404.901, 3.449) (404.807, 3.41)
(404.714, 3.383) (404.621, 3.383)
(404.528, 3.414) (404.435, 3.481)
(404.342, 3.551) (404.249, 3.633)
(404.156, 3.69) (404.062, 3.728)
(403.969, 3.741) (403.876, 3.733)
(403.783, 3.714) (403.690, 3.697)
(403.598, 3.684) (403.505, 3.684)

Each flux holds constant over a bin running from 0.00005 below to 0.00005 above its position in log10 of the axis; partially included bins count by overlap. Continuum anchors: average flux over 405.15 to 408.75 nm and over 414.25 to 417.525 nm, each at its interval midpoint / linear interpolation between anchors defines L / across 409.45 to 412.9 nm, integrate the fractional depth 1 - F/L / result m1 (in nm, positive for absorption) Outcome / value 0.28 nm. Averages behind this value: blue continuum 3.36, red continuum 3.54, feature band 3.17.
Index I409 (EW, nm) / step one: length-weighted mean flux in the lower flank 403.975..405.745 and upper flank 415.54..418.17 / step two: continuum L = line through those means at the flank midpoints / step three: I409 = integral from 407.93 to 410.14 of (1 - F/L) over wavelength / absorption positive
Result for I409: 0.19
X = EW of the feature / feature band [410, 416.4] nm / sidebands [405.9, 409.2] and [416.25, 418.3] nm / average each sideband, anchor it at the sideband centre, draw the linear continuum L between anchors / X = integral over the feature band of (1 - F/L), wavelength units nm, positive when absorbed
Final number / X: 0.33 nm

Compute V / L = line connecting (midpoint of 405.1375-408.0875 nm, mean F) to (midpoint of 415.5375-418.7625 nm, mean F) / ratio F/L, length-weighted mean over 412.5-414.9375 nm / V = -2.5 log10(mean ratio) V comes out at 0.06 mag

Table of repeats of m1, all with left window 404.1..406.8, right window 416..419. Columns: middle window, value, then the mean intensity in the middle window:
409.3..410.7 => 0.23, 2.95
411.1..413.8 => 0.14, 3.37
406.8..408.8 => 0.11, 3.3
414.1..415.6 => 0.06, 3.45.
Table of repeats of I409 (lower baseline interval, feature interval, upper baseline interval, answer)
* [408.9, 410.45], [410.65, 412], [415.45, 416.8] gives 0.03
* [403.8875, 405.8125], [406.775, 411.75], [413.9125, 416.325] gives 0.45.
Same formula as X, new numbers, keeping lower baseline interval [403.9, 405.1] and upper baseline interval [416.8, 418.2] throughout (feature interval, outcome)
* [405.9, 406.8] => 0.04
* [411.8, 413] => 0.04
